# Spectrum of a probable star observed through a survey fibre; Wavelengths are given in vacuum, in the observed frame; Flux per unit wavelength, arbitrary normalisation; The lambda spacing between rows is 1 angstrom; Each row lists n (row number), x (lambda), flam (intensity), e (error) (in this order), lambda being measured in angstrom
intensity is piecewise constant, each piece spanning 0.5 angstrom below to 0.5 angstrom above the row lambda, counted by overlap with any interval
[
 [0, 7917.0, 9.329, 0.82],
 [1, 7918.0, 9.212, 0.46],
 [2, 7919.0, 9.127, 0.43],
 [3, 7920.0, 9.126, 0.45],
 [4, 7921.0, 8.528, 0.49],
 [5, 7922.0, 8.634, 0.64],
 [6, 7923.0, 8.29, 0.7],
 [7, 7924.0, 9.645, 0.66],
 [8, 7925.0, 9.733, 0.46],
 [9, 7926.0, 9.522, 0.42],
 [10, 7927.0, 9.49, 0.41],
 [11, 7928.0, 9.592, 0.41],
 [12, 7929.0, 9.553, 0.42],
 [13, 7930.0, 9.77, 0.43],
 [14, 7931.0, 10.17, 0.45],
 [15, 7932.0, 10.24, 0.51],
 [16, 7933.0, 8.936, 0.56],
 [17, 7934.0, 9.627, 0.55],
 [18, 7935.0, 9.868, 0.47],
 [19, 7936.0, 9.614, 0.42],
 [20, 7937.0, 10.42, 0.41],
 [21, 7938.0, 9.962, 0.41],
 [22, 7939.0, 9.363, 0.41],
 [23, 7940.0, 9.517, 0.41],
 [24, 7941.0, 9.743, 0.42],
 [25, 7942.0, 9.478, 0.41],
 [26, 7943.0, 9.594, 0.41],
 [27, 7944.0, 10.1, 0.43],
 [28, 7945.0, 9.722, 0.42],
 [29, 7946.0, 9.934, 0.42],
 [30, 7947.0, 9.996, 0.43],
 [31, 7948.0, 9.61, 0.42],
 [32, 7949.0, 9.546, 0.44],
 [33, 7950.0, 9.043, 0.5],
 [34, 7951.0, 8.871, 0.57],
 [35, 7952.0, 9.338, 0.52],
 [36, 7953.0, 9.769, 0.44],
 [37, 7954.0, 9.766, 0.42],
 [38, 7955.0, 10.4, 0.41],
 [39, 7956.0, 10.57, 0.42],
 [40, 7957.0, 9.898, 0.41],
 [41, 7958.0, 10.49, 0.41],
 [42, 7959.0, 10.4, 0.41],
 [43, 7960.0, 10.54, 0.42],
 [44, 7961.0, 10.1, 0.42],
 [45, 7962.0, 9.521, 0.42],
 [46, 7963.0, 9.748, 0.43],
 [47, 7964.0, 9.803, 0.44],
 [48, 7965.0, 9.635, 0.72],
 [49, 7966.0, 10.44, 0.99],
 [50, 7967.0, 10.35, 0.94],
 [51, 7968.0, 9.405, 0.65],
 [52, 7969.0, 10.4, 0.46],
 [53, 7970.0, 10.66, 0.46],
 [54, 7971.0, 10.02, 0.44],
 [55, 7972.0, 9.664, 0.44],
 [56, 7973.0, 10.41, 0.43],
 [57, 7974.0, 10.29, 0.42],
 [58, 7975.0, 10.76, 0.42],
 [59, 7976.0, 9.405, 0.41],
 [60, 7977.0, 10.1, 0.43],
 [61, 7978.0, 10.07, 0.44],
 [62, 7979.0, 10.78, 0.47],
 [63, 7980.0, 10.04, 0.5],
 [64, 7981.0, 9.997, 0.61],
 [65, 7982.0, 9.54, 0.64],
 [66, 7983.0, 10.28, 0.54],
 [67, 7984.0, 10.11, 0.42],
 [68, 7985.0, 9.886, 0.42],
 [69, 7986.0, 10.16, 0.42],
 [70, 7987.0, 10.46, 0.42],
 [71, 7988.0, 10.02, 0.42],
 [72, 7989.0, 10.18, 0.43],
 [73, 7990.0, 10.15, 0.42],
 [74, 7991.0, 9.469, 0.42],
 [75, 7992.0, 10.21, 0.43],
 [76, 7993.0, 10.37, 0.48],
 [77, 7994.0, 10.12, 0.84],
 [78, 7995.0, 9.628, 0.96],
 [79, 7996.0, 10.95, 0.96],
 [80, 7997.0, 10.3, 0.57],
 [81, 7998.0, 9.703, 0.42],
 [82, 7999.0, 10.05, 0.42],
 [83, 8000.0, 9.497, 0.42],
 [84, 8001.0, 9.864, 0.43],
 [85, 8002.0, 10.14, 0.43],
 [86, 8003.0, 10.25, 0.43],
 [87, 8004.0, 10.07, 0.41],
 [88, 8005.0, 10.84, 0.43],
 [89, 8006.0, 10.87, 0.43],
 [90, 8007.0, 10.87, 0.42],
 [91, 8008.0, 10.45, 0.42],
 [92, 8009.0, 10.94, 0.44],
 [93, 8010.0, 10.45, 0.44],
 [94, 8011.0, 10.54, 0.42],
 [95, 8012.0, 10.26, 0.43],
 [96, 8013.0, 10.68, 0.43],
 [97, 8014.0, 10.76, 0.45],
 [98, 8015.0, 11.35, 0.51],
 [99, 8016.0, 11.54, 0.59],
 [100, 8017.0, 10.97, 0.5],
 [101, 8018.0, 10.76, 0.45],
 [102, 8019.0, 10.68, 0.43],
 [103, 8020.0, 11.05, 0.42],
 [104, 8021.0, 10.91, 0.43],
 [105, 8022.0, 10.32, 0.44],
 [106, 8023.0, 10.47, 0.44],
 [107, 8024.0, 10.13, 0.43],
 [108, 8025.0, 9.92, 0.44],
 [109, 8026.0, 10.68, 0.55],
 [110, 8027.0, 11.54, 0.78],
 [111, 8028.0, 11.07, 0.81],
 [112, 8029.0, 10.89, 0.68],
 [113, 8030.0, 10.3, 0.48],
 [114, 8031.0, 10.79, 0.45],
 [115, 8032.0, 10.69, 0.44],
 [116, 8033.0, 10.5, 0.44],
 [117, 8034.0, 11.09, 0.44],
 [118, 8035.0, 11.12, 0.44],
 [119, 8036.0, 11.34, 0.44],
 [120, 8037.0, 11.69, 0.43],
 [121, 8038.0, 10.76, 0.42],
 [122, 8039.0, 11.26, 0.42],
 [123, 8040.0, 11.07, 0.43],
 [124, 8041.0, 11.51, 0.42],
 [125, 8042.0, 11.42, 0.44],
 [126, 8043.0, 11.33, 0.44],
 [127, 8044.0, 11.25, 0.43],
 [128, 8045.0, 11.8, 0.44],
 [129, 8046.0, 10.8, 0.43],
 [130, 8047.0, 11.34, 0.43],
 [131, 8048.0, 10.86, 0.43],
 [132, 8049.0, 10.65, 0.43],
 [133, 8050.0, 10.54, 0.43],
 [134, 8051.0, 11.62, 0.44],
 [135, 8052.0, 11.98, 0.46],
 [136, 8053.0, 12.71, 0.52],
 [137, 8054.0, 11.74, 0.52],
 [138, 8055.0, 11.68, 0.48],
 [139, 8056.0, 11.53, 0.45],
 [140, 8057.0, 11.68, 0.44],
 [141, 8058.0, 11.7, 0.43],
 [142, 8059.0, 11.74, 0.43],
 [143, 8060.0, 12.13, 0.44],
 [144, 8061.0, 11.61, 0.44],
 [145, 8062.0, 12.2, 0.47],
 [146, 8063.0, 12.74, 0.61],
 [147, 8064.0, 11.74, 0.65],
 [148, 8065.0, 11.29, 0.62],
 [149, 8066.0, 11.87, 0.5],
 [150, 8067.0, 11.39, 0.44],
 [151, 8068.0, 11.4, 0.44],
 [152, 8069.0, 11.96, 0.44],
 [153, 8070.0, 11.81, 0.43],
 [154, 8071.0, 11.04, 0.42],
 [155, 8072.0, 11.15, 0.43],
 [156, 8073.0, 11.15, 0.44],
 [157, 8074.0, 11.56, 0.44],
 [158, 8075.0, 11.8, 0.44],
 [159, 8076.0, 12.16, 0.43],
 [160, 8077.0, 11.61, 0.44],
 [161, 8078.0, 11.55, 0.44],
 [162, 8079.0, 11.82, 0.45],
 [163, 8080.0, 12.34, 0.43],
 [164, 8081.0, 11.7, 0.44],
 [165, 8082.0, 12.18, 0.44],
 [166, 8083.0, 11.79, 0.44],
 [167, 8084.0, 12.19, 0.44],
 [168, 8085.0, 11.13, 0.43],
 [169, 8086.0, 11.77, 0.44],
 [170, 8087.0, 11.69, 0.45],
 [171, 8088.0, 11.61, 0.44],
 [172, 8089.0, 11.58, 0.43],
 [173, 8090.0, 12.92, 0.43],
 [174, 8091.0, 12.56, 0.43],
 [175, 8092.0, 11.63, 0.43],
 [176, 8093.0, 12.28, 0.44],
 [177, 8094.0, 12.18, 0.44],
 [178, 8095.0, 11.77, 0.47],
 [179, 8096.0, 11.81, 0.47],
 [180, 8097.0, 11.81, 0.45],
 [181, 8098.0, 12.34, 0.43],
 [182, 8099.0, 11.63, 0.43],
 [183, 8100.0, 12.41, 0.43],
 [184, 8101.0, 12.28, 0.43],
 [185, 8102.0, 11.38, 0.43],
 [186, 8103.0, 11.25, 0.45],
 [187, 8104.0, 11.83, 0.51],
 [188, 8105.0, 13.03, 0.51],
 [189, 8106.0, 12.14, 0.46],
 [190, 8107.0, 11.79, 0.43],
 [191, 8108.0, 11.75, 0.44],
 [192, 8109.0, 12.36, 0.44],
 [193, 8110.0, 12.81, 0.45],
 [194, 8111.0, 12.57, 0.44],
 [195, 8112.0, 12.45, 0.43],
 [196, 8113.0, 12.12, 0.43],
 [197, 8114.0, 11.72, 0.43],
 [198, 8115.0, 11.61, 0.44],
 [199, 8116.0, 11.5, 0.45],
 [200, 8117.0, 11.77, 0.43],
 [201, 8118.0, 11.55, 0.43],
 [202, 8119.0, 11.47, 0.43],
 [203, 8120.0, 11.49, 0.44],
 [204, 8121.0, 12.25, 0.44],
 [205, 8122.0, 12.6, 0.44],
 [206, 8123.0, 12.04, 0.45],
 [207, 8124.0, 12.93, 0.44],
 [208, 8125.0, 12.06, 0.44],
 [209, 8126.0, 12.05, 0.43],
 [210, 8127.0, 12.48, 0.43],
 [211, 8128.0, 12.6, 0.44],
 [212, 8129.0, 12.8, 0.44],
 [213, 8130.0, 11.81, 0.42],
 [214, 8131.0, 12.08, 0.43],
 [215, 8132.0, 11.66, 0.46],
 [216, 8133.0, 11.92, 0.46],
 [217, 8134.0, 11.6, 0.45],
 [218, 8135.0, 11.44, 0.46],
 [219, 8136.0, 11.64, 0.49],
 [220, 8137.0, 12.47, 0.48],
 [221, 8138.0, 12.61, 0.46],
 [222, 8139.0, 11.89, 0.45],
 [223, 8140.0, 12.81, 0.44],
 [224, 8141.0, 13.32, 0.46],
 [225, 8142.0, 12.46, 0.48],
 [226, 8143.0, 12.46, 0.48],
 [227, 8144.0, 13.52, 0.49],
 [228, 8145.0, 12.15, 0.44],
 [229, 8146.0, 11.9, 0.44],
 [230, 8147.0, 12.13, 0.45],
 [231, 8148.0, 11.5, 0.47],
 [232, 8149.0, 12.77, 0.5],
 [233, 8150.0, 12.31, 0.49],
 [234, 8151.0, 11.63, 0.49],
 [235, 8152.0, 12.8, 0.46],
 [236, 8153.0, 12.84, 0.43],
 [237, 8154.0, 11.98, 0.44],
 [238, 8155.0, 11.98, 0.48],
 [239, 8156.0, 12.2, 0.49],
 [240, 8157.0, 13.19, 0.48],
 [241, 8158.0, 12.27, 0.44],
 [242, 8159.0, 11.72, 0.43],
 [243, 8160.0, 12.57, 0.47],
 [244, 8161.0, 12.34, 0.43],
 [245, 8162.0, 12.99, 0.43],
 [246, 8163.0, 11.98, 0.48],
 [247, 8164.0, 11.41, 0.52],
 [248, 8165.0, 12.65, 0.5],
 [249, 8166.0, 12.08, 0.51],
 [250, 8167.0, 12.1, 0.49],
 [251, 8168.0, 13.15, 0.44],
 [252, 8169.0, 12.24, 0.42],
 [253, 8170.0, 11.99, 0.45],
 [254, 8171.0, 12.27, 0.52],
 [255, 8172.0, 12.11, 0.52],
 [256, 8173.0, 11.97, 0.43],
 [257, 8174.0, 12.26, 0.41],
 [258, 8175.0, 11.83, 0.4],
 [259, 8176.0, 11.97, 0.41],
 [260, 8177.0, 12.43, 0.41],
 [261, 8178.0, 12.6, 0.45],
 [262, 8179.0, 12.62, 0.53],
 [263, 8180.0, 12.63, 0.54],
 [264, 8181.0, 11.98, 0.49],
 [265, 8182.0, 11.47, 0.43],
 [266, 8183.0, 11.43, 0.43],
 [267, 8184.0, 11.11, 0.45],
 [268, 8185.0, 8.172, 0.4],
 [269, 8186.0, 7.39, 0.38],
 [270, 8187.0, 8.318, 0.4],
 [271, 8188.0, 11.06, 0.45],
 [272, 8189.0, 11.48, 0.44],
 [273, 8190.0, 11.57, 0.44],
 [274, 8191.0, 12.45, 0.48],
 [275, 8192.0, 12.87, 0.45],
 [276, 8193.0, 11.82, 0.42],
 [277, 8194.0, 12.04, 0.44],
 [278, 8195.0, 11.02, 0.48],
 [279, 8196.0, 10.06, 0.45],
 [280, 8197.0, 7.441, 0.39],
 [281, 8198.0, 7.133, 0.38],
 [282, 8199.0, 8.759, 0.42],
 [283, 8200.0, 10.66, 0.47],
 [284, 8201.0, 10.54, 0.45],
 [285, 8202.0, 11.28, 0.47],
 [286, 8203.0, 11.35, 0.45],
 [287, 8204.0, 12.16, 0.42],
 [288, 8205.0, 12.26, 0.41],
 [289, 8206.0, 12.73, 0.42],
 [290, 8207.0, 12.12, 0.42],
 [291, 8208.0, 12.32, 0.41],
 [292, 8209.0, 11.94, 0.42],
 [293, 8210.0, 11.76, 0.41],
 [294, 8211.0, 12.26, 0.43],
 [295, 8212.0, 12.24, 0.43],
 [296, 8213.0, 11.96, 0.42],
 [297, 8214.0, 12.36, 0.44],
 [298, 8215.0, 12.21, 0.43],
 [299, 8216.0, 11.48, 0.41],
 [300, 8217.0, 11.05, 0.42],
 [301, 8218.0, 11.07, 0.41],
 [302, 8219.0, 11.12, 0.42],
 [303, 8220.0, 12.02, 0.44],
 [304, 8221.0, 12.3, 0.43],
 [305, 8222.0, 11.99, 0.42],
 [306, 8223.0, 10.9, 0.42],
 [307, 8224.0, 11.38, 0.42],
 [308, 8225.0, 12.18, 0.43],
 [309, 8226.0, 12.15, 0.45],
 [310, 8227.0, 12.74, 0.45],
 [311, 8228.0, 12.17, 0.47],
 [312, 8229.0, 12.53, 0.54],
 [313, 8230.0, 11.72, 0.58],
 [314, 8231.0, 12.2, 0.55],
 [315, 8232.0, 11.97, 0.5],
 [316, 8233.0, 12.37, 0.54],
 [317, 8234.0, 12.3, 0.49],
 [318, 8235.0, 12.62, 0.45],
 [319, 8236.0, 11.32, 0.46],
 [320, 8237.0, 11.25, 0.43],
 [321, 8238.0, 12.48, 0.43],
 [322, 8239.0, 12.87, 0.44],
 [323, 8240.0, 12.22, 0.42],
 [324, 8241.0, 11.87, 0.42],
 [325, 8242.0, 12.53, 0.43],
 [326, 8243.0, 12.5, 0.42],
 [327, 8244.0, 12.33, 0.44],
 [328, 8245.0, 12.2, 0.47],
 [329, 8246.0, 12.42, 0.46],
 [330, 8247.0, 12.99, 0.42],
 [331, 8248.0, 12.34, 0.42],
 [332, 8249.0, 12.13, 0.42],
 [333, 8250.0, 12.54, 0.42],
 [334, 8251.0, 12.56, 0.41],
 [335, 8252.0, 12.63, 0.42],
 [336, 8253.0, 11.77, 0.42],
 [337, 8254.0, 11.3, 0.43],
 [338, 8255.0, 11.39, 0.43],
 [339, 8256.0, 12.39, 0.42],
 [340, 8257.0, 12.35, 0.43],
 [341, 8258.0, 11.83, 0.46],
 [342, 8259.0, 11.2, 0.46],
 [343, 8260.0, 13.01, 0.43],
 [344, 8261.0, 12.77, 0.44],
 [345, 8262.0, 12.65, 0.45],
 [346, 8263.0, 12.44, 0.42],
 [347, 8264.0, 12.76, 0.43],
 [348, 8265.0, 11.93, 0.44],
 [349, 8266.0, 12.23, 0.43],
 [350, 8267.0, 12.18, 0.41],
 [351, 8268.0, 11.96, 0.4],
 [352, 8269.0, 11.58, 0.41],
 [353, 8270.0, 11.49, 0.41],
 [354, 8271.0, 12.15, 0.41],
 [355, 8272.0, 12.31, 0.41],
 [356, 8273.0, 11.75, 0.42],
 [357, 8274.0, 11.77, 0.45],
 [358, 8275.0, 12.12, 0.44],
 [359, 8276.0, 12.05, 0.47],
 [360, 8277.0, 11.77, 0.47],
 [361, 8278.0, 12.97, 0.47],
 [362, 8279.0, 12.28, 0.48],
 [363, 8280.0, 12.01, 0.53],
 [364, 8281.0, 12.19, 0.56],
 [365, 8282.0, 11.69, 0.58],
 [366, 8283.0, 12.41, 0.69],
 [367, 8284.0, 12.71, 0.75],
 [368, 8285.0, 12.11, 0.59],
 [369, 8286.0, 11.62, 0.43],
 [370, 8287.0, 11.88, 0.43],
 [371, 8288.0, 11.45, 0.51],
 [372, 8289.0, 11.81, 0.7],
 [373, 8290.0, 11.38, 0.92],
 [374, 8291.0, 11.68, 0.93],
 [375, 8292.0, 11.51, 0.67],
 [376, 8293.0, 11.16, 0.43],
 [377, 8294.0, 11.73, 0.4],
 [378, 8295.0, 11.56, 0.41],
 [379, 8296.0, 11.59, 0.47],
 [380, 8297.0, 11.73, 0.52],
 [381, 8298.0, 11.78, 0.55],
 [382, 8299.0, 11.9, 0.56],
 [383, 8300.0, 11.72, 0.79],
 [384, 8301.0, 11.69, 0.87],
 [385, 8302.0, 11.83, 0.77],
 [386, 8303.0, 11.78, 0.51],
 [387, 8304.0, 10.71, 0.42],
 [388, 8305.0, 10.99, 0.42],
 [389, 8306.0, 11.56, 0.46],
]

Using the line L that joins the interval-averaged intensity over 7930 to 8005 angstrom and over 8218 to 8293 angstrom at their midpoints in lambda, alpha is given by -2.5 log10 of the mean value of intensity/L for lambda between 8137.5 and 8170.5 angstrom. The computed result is -0.094 mag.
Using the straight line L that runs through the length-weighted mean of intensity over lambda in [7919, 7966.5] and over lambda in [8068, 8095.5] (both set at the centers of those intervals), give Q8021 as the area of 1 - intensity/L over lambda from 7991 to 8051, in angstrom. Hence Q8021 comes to 0.9 angstrom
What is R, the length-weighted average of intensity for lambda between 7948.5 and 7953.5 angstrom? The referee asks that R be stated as 9.31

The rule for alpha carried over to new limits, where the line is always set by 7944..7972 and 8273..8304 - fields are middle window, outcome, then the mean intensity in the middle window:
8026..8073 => -0.09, 11.4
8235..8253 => -0.06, 12.3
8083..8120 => -0.11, 12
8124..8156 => -0.12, 12.3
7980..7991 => 0.00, 10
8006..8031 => -0.05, 10.7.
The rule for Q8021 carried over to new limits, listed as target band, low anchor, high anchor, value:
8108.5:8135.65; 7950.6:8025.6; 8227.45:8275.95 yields -2.03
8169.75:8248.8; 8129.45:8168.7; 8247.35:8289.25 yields 3.51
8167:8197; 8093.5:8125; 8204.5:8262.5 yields 1.50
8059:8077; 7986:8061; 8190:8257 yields -1.08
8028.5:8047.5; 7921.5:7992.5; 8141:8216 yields -0.99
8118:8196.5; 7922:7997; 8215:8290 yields -4.24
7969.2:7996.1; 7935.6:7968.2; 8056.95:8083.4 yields 0.54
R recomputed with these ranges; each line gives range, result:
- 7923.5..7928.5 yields 9.6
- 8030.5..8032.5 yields 10.7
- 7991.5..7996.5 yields 10.3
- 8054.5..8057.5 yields 11.6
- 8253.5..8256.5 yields 11.7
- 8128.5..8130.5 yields 12.3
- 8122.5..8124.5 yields 12.5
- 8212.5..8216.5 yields 12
